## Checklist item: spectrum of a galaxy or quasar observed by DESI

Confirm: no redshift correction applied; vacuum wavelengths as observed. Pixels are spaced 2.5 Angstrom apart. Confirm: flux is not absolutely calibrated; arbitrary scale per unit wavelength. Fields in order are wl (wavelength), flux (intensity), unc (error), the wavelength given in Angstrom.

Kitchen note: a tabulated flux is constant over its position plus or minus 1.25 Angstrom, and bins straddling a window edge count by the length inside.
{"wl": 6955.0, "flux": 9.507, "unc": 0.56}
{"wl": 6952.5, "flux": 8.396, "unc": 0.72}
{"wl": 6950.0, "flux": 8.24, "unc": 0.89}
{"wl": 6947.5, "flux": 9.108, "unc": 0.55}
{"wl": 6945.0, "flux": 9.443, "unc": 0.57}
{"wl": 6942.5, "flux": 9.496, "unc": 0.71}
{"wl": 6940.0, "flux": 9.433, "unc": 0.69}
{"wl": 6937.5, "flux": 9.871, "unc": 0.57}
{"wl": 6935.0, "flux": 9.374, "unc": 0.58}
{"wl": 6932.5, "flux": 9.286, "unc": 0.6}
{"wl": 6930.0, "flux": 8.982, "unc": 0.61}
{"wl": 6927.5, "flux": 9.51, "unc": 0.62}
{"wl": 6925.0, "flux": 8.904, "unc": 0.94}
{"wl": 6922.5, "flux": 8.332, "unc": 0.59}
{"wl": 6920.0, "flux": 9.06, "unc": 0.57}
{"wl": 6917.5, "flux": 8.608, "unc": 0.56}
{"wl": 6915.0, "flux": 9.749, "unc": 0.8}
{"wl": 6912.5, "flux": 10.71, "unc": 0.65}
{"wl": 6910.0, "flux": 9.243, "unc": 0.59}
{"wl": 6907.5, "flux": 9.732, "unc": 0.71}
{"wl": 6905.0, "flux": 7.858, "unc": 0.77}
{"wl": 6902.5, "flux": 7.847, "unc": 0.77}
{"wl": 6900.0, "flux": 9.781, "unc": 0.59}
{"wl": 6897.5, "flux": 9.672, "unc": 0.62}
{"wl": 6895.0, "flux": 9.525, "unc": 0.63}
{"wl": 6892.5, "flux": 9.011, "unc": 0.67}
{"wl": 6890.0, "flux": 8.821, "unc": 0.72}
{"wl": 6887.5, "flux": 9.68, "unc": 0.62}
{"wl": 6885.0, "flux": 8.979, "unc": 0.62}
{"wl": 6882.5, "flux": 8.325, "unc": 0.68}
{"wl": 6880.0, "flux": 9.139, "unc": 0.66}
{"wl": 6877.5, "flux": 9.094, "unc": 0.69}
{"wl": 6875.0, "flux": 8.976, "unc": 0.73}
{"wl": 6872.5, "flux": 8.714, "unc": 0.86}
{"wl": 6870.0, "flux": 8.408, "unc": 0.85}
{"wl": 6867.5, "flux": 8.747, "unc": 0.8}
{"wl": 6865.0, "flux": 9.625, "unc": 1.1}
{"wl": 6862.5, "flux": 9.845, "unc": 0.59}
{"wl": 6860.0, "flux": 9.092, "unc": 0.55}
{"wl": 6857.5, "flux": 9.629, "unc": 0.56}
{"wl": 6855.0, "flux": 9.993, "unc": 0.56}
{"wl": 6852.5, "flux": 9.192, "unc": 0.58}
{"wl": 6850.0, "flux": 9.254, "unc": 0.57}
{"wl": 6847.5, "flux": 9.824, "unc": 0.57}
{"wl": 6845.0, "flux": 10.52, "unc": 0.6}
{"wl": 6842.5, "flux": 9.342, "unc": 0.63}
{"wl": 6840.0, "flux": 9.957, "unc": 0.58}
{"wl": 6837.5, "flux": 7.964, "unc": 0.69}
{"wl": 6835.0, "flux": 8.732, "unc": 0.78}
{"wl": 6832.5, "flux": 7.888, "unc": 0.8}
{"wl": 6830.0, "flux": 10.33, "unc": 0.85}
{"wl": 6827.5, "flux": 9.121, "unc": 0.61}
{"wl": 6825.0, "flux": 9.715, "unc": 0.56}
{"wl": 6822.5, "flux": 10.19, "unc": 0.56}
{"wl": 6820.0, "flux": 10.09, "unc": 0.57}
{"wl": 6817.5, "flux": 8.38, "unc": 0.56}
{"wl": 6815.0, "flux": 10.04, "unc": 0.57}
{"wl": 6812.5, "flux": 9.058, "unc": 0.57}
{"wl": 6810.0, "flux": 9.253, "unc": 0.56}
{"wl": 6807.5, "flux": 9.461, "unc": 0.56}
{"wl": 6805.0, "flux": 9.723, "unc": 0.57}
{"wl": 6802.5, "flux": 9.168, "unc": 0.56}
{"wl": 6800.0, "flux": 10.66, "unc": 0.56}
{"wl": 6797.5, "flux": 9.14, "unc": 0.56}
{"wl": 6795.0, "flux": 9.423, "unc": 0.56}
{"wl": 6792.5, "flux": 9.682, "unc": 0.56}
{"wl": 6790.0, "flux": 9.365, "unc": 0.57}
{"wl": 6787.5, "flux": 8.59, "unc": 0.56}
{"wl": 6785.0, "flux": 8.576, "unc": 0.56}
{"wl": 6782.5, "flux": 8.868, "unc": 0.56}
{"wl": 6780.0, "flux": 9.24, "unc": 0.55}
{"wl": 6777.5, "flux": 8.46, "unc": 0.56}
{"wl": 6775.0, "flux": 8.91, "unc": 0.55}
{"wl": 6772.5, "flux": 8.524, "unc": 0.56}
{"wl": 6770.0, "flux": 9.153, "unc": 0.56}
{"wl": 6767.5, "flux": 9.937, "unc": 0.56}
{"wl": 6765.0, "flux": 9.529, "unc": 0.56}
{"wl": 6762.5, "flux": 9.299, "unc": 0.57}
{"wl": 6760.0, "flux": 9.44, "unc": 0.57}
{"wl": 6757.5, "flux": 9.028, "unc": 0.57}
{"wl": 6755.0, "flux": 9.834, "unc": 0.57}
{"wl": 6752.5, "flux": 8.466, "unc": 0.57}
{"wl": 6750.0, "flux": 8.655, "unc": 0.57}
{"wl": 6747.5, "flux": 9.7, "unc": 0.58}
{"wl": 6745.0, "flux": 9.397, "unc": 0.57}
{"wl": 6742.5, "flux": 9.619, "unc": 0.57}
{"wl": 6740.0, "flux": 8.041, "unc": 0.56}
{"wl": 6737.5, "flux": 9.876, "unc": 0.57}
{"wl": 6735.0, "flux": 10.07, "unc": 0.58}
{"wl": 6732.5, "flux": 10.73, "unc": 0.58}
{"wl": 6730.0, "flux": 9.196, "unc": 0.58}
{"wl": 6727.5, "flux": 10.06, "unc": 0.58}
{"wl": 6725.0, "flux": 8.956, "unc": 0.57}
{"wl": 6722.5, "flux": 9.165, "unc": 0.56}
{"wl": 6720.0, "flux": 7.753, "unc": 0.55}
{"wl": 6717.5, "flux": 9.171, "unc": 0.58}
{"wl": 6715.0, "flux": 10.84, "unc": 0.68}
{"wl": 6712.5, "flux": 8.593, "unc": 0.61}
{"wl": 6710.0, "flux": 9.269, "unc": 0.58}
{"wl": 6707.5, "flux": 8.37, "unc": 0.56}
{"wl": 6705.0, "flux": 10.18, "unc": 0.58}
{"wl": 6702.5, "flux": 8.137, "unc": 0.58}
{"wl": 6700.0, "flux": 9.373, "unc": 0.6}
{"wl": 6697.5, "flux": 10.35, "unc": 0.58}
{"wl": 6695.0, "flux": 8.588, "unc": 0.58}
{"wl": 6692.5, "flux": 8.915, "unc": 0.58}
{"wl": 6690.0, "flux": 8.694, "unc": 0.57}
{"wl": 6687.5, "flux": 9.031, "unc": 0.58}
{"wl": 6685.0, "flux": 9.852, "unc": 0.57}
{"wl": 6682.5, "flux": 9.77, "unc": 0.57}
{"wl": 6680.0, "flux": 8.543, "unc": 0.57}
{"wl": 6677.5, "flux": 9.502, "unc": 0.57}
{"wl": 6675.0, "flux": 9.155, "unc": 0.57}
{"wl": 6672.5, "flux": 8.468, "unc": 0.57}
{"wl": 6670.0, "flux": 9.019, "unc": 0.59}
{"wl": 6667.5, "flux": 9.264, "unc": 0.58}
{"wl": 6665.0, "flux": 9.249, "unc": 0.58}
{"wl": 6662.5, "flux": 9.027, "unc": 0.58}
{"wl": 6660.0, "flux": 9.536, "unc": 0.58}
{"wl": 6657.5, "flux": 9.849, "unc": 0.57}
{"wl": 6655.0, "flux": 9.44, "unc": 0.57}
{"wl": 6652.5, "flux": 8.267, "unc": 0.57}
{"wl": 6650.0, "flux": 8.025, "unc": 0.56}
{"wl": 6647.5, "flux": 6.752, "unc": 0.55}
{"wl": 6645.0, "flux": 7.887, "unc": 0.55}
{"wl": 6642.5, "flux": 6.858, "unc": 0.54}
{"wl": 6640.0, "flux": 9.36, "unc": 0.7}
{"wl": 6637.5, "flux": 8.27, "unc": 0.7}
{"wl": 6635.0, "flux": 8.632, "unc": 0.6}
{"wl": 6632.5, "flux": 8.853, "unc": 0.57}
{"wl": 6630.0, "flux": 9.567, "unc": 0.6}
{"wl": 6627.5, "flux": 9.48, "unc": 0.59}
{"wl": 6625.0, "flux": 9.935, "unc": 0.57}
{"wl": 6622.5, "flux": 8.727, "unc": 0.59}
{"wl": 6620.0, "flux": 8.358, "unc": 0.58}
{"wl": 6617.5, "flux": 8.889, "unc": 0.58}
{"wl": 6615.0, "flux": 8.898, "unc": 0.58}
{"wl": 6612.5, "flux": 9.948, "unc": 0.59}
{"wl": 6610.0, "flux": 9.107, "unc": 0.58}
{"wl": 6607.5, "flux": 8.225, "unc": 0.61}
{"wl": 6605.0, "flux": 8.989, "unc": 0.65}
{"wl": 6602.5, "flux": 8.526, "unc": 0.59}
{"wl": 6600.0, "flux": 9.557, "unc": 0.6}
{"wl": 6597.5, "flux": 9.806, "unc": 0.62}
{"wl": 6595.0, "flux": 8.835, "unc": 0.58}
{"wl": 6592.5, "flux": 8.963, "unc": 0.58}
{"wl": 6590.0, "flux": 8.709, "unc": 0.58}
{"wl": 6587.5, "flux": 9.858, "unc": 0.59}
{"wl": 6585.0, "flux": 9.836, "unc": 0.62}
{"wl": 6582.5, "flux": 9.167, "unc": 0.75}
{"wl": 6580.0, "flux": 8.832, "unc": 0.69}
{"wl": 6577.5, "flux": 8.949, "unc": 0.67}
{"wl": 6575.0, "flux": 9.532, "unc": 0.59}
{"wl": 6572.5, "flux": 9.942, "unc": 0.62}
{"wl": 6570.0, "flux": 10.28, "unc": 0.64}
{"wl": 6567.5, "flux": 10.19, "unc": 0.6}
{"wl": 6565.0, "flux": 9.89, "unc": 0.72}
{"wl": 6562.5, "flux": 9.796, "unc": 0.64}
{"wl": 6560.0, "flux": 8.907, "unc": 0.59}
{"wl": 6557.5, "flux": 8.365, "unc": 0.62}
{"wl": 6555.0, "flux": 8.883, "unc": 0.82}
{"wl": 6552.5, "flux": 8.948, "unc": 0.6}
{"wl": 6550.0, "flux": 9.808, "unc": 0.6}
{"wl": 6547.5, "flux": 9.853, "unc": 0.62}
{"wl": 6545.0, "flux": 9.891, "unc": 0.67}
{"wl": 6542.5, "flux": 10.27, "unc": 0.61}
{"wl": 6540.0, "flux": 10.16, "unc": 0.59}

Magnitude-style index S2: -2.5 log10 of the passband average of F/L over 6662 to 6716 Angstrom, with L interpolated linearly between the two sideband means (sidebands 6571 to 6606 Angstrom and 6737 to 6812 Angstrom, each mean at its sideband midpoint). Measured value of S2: 0.01 mag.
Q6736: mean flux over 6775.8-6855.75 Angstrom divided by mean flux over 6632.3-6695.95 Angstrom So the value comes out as 1.1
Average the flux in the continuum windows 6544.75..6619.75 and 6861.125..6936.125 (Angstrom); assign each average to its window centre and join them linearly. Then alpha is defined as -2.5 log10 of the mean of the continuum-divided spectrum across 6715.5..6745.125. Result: -0.02 mag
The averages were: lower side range 9.29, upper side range 9.12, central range 9.37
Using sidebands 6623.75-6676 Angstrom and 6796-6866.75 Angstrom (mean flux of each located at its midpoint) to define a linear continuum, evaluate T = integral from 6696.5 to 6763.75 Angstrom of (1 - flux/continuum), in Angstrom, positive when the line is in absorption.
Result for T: -1.6 Angstrom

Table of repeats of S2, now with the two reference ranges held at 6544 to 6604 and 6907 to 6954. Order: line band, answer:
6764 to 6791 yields 0.03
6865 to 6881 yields 0.04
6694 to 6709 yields 0.02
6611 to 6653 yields 0.09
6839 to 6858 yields -0.05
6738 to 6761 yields 0.02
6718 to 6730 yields 0.04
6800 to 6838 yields -0.01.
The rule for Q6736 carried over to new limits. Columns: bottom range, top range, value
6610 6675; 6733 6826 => 1.06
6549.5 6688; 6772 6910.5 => 1.02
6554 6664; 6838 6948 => 1.02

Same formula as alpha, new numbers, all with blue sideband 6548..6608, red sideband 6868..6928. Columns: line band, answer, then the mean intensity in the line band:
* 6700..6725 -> 0.02 mag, 9.06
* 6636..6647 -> 0.16 mag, 8.01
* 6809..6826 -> -0.05 mag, 9.53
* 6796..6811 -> -0.05 mag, 9.57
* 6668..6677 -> 0.03 mag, 8.96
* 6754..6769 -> -0.04 mag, 9.5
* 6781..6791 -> 0.04 mag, 8.85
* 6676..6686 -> -0.02 mag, 9.4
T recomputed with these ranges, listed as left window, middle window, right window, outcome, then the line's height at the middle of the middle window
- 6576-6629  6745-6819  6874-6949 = -0.6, 9.16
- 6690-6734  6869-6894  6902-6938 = 0.7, 9.17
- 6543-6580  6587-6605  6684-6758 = 0.6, 9.46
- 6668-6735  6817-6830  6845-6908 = -0.6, 9.19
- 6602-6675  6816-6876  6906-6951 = -1.1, 9.15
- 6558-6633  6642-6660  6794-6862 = 2.0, 9.32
